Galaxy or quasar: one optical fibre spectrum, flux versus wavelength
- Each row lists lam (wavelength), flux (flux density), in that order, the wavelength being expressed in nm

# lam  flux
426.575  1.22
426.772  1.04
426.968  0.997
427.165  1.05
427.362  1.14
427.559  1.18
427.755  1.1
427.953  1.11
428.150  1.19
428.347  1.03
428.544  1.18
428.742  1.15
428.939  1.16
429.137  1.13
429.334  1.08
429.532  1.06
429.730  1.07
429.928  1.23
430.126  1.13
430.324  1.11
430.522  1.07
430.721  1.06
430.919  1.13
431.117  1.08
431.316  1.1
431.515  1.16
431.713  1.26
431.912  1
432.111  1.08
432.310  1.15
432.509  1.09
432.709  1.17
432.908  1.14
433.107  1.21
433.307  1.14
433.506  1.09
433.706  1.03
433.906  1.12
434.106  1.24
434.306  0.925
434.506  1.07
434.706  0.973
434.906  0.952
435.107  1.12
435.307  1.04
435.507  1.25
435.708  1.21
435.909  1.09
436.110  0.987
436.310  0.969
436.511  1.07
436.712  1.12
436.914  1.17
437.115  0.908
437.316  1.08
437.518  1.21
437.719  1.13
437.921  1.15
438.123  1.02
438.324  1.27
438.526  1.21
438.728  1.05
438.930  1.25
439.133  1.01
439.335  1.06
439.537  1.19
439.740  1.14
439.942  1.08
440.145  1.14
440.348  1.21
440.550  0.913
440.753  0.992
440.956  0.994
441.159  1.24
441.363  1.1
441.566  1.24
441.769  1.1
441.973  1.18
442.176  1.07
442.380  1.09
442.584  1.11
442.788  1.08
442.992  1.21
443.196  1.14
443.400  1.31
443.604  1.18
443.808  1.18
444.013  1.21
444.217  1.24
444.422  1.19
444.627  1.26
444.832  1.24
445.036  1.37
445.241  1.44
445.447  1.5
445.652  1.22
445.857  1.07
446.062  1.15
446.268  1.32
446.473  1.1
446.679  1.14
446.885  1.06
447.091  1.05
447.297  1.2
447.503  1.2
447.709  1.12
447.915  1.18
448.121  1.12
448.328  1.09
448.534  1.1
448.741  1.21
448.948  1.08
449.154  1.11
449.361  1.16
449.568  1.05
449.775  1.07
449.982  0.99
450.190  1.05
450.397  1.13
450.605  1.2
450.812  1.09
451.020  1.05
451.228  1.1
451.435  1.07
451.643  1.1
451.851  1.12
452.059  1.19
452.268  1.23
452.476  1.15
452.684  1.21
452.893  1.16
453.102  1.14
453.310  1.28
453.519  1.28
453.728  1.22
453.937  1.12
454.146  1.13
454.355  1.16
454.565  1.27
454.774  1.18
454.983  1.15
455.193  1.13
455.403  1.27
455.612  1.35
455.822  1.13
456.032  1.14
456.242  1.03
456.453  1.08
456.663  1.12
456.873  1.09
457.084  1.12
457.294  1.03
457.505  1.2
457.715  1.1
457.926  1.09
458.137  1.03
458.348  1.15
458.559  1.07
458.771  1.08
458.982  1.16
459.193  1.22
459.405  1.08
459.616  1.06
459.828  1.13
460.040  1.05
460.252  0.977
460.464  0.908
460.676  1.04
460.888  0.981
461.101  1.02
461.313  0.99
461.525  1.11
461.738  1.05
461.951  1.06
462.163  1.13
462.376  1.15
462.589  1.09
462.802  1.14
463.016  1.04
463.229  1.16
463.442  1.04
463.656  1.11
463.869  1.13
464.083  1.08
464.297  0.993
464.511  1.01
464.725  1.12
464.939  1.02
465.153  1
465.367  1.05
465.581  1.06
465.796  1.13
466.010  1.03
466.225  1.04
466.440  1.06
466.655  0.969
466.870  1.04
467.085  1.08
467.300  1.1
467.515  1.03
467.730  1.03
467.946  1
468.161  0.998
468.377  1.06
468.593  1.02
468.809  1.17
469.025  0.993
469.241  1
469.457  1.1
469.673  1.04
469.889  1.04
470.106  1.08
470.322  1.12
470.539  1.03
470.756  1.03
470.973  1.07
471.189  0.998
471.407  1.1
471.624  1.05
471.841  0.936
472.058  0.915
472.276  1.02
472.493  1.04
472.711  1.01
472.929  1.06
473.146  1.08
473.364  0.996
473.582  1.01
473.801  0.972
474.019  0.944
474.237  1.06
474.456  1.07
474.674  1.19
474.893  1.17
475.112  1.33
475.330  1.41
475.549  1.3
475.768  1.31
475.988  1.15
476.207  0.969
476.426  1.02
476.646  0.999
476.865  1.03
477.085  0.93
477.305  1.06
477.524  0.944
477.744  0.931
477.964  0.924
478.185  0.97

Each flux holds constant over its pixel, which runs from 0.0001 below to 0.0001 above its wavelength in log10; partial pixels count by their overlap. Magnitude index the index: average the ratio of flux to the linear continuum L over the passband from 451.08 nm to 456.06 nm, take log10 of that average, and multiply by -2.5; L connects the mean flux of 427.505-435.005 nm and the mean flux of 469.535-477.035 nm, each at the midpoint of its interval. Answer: -0.08 mag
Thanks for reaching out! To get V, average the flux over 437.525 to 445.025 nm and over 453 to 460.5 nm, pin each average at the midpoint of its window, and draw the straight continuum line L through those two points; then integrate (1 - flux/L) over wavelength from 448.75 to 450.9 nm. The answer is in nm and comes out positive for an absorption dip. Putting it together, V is 0.08 nm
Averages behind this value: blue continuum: 1.15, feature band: 1.1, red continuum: 1.13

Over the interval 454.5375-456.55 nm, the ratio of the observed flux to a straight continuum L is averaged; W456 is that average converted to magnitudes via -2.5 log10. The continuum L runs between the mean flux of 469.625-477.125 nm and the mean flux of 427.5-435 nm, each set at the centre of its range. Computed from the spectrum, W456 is -0.08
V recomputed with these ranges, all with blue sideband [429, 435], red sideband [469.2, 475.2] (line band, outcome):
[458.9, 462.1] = 0.03 nm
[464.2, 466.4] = 0.03 nm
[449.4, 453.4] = -0.18 nm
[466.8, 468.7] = 0.03 nm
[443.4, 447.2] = -0.47 nm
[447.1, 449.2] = -0.11 nm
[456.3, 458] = -0.05 nm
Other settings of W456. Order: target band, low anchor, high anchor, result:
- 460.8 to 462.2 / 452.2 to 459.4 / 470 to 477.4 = 0.08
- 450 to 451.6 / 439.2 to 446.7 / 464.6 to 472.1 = 0.04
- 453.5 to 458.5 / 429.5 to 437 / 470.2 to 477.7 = -0.06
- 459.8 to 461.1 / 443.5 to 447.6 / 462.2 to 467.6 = 0.10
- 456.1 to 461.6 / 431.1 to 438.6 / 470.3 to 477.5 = 0.01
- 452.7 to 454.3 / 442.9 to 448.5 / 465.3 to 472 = -0.04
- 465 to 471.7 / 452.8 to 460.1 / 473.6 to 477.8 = 0.06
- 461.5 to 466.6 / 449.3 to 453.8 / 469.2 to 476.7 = 0.03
